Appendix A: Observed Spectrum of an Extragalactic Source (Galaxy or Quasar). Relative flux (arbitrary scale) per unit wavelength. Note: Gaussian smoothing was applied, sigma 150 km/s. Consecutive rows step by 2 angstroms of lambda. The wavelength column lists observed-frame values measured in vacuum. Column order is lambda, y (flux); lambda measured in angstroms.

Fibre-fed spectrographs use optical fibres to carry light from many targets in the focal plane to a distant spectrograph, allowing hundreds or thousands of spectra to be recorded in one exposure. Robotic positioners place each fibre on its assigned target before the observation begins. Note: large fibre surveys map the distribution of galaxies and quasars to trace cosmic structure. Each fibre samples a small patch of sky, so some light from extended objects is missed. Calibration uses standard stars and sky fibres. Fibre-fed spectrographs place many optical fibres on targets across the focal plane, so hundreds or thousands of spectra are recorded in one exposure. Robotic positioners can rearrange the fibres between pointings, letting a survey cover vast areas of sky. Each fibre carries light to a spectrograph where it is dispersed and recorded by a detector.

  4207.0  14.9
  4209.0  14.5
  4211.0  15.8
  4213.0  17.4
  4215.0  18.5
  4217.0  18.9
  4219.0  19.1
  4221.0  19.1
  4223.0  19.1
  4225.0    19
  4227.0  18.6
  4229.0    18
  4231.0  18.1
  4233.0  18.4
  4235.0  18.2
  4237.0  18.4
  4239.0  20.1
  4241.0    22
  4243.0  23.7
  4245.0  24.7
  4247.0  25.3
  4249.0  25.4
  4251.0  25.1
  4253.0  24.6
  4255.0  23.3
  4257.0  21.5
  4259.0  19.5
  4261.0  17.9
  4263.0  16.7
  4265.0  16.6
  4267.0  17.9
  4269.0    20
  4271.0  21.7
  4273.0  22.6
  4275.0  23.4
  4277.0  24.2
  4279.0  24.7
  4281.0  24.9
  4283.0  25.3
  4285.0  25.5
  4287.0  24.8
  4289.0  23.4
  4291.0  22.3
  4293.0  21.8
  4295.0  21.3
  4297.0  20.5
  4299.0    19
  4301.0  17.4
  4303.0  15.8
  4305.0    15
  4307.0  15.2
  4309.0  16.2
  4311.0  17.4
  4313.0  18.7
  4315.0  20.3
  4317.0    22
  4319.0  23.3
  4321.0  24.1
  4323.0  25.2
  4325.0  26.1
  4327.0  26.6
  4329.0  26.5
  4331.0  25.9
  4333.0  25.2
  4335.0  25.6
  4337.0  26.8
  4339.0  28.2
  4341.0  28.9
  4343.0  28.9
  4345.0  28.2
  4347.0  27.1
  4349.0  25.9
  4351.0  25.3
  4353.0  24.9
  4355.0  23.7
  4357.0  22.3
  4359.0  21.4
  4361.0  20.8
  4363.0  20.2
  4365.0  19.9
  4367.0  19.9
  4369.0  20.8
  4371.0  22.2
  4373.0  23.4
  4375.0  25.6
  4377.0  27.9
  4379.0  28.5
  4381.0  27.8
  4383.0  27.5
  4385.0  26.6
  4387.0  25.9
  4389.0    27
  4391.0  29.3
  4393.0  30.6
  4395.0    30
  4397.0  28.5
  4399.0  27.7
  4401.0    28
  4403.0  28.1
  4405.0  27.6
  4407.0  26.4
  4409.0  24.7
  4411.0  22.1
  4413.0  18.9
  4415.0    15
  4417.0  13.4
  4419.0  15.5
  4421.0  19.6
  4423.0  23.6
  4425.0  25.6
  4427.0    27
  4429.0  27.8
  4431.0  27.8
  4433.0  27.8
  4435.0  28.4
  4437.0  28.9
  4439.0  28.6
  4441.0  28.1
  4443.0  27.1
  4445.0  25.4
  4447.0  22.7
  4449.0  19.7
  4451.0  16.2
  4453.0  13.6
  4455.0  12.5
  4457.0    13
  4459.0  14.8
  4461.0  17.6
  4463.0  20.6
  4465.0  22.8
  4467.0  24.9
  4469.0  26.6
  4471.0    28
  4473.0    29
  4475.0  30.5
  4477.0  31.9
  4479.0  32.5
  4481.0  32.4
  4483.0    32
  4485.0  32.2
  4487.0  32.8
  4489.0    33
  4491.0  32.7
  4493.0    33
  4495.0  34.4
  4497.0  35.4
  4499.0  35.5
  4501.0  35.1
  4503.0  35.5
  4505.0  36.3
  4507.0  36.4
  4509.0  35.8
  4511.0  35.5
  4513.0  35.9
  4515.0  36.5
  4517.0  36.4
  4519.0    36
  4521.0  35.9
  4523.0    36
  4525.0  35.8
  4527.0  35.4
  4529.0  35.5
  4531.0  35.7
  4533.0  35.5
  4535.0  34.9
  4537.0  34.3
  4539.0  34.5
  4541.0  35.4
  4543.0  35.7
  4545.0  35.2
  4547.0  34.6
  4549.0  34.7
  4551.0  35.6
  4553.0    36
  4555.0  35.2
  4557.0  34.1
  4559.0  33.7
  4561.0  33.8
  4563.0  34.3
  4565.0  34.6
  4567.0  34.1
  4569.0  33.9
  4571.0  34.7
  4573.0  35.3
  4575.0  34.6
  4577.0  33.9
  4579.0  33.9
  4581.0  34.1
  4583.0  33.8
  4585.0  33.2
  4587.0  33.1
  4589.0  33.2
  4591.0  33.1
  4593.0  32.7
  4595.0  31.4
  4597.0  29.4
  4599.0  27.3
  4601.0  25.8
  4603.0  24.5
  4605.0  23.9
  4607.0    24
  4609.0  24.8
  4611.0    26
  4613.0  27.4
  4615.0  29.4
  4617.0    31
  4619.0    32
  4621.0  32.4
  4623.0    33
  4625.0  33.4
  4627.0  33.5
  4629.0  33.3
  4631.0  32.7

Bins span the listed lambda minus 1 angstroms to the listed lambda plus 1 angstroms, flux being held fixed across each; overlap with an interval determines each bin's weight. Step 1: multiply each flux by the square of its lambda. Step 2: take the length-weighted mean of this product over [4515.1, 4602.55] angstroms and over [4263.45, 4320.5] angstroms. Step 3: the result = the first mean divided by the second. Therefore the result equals 1.85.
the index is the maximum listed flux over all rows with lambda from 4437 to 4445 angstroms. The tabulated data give 28.9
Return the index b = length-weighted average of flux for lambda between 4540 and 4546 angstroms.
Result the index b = 35.4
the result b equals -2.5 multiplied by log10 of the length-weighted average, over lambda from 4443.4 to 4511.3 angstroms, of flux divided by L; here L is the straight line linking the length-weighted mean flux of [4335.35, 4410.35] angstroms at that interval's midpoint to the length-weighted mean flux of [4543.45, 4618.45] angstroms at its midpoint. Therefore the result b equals 0.04 mag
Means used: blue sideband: 25.8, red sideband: 31.9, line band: 27.9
